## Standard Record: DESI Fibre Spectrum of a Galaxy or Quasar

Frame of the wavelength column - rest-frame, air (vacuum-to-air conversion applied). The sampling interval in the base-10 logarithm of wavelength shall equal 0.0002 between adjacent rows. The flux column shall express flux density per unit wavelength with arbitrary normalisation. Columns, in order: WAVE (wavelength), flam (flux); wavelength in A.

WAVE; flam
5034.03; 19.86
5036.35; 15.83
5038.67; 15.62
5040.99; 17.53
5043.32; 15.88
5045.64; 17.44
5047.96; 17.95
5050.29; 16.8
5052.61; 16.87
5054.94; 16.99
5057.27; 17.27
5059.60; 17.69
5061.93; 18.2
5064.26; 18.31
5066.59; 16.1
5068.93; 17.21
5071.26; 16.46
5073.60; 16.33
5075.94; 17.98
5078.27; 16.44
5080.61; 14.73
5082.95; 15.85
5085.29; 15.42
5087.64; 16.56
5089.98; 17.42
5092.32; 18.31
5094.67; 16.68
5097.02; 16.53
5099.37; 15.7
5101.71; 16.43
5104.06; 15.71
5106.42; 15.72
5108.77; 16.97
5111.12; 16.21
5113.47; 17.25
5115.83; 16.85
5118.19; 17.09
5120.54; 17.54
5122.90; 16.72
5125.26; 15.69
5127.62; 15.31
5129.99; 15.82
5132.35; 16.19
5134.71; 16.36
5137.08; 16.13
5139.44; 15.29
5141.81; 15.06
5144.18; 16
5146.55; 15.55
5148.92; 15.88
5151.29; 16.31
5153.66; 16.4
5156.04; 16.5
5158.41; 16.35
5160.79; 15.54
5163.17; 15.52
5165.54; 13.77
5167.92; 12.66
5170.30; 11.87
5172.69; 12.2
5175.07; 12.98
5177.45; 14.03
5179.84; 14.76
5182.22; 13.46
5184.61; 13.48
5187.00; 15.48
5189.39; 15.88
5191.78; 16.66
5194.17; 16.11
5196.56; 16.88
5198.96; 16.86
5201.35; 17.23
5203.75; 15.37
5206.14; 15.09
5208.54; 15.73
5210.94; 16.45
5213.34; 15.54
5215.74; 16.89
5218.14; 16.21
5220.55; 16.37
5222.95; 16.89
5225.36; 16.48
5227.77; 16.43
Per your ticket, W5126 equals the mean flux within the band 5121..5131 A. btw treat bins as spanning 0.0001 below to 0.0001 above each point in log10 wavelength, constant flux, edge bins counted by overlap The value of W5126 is 16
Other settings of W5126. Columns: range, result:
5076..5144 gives 16.3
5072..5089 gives 16.2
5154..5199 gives 14.8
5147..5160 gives 16.2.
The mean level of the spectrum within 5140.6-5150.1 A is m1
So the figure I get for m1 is 15.6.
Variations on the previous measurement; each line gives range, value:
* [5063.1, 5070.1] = 17.2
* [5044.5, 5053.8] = 17.3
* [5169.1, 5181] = 13.2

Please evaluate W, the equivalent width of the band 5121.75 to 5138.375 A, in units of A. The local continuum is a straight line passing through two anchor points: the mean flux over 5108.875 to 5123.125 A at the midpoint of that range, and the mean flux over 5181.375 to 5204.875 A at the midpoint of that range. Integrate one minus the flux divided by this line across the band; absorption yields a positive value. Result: 0.7 A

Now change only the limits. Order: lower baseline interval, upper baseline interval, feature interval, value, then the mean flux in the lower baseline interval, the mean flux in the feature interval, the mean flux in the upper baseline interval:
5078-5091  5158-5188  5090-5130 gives -2.9 A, 16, 16.5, 13.9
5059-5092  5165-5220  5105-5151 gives -0.5 A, 16.8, 16.2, 15.1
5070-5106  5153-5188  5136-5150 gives -0.6 A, 16.4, 15.6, 14.3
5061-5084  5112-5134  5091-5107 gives 0.1 A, 16.8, 16.5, 16.5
